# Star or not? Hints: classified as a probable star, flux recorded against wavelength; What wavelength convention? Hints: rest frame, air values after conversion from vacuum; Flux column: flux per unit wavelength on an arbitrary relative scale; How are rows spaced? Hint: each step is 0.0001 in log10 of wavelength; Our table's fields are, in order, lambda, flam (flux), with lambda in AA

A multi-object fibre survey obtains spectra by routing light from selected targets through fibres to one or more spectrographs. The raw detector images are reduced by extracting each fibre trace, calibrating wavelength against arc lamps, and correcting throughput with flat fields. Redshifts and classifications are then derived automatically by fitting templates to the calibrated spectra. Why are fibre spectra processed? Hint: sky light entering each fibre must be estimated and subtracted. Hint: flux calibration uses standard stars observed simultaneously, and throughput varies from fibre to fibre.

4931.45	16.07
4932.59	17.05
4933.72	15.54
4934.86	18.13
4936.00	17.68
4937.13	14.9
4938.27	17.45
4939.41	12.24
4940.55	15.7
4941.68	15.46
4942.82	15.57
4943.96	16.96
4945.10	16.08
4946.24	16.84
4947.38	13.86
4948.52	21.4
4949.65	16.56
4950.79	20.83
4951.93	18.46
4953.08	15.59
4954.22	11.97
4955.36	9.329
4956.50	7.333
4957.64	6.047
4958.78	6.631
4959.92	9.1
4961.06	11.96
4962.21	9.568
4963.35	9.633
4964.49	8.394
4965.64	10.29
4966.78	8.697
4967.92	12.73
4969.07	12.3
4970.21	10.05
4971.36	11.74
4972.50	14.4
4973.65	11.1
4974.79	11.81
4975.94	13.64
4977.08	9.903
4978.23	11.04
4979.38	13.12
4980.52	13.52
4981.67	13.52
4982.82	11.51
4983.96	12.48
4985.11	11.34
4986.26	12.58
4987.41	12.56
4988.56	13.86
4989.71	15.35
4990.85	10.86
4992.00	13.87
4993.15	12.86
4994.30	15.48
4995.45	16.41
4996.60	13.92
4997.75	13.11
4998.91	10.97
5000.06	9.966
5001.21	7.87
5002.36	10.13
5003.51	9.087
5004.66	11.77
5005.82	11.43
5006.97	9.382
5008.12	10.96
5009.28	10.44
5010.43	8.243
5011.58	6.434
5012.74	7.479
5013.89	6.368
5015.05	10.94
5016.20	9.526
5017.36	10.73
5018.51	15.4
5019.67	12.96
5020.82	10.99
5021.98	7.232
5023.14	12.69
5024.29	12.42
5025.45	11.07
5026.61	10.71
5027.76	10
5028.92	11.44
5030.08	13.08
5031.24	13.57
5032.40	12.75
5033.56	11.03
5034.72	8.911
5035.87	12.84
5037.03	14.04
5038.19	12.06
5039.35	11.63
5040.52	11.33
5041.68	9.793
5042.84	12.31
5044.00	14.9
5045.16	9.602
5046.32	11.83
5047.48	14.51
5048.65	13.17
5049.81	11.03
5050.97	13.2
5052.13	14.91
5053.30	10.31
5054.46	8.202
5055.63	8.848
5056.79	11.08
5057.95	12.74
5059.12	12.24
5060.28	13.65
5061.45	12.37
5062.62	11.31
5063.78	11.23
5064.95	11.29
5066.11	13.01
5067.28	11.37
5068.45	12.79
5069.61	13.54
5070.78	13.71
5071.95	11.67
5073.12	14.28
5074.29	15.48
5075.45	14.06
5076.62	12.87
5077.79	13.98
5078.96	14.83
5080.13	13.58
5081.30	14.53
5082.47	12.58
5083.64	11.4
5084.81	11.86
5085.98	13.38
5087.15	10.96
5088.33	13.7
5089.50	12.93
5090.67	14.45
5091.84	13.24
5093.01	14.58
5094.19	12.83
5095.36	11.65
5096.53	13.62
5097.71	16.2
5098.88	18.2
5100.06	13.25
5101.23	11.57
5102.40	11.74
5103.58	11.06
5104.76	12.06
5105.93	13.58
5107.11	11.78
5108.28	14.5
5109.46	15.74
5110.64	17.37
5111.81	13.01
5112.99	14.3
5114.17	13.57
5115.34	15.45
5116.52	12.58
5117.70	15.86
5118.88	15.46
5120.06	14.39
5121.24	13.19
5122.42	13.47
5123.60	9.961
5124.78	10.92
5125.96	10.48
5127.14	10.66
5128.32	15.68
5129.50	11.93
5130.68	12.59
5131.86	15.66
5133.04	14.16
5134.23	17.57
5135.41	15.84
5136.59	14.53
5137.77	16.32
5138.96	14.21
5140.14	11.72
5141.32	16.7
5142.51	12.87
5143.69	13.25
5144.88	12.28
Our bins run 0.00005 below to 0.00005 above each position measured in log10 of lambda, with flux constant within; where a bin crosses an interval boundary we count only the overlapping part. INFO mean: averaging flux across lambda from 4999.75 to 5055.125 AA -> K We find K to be 11.1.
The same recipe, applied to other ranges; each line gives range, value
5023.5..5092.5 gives 12.4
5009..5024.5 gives 10.1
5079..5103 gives 13.3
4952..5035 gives 11.2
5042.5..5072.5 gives 12.1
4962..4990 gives 11.8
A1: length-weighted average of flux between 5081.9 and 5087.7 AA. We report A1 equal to 12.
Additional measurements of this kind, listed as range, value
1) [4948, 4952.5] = 19.3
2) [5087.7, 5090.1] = 13.3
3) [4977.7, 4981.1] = 12.6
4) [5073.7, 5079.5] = 14.2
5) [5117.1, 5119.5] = 15.6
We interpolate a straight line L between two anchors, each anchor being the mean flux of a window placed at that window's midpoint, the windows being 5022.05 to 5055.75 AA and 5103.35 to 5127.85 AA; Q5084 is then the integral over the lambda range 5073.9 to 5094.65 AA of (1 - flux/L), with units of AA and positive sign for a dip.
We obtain -1.1 AA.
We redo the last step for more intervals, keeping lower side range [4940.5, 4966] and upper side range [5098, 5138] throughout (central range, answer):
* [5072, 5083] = -0.2 AA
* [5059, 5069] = 1.1 AA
